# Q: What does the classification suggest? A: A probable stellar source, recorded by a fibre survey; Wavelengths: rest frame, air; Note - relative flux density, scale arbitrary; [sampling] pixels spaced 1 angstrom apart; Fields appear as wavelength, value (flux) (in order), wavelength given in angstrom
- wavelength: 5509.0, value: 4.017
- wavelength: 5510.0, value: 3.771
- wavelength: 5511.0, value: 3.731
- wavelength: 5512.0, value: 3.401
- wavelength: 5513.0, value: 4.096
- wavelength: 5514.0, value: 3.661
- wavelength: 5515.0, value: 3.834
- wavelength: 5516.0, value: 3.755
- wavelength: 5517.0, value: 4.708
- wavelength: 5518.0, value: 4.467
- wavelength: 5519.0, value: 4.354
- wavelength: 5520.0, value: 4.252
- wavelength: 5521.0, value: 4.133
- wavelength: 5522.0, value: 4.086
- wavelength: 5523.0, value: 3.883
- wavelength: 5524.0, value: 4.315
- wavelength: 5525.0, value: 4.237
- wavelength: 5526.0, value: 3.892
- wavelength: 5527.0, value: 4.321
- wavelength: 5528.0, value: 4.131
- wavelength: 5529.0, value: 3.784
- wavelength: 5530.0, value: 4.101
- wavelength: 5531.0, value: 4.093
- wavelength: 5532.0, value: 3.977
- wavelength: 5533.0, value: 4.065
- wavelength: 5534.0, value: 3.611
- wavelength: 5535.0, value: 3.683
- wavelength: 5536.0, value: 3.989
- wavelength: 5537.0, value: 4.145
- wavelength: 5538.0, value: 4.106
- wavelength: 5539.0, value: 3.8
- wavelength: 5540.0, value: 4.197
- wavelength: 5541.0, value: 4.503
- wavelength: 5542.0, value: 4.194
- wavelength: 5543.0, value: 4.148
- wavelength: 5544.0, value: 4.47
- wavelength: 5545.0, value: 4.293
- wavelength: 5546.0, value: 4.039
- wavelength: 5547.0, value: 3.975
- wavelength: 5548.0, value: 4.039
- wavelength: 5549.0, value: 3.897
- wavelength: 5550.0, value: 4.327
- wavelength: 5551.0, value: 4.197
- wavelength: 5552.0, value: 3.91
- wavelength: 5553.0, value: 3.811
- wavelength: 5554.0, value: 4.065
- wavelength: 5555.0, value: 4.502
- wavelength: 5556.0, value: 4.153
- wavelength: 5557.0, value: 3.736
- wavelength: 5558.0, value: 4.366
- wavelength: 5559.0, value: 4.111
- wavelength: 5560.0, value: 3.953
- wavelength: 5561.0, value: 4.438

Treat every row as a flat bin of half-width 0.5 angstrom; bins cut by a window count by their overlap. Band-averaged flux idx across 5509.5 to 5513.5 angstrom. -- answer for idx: 3.75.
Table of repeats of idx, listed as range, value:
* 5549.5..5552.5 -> 4.14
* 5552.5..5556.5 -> 4.13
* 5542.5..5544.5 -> 4.31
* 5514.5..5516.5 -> 3.79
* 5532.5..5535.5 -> 3.79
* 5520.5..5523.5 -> 4.03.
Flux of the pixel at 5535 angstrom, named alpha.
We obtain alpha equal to 3.683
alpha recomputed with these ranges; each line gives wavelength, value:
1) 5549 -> 3.897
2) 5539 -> 3.8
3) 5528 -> 4.131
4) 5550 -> 4.327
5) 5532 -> 3.977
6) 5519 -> 4.354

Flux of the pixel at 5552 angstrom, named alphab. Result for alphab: 3.91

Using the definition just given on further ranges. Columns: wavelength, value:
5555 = 4.502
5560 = 3.953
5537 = 4.145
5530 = 4.101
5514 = 3.661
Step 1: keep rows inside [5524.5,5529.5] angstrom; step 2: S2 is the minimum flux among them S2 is 3.784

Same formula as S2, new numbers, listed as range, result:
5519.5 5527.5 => 3.883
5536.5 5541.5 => 3.8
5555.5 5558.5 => 3.736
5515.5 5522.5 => 3.755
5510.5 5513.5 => 3.401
